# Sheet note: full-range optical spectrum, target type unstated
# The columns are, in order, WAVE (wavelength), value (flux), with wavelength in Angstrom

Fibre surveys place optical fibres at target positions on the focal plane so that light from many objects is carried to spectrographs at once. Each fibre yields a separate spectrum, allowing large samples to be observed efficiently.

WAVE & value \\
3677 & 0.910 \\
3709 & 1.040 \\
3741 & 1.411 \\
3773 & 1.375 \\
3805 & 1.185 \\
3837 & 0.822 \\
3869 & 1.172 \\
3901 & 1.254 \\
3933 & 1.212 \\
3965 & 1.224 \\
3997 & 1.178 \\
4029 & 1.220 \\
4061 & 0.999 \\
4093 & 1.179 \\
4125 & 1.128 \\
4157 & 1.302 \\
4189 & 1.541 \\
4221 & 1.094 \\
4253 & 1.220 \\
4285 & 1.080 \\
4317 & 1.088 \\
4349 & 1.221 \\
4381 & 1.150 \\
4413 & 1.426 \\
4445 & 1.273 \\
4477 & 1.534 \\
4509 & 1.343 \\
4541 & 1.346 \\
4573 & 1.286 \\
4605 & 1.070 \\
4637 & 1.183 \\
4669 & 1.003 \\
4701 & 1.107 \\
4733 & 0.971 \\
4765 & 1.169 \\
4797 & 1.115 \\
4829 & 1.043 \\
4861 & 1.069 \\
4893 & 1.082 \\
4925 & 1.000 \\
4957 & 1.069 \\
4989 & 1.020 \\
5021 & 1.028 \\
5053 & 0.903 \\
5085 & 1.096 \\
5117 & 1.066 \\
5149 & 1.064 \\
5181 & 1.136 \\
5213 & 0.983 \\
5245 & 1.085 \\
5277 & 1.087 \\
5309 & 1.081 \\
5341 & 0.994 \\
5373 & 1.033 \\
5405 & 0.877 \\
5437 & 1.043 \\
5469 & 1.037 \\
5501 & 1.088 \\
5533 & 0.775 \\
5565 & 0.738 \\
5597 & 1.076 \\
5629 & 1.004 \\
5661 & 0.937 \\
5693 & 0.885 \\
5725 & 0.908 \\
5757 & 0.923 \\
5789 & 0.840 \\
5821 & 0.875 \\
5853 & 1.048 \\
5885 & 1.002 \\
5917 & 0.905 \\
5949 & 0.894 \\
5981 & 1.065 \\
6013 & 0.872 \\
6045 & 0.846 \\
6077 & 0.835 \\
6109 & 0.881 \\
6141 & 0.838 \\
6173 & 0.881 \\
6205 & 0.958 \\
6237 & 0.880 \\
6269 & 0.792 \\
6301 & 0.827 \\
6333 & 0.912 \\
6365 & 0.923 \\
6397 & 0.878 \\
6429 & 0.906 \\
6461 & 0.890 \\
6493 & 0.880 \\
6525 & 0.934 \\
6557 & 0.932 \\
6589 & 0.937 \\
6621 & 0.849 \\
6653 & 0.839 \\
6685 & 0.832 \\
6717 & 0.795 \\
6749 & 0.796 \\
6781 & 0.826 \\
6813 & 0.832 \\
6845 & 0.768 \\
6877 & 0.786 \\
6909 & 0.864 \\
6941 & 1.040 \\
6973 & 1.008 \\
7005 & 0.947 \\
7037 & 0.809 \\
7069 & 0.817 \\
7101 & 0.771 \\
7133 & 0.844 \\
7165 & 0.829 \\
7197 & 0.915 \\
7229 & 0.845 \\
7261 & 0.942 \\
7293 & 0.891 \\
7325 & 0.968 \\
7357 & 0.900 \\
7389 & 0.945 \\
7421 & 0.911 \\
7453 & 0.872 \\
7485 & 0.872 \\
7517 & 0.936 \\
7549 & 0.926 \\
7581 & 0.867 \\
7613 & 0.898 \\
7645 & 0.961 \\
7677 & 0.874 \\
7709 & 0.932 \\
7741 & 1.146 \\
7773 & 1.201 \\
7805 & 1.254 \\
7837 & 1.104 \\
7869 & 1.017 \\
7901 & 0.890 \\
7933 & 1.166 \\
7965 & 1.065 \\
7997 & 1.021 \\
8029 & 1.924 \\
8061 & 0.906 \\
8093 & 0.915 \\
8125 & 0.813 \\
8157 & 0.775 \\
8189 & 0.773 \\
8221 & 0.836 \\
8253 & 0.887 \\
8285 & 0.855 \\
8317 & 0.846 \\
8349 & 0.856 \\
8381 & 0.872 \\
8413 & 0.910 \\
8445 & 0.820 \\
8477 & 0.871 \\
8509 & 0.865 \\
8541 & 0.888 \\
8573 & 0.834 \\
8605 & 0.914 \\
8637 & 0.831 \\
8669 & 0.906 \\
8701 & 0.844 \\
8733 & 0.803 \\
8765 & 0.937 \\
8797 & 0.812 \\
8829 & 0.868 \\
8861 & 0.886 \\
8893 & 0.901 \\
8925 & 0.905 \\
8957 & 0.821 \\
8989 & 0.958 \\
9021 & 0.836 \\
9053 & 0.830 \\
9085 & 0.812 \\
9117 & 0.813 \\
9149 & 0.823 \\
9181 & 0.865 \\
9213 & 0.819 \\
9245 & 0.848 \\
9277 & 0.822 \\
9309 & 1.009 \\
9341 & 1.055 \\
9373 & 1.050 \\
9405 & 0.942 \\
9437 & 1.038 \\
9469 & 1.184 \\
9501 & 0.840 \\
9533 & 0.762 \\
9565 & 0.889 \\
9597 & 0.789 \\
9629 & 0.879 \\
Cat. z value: 0.602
